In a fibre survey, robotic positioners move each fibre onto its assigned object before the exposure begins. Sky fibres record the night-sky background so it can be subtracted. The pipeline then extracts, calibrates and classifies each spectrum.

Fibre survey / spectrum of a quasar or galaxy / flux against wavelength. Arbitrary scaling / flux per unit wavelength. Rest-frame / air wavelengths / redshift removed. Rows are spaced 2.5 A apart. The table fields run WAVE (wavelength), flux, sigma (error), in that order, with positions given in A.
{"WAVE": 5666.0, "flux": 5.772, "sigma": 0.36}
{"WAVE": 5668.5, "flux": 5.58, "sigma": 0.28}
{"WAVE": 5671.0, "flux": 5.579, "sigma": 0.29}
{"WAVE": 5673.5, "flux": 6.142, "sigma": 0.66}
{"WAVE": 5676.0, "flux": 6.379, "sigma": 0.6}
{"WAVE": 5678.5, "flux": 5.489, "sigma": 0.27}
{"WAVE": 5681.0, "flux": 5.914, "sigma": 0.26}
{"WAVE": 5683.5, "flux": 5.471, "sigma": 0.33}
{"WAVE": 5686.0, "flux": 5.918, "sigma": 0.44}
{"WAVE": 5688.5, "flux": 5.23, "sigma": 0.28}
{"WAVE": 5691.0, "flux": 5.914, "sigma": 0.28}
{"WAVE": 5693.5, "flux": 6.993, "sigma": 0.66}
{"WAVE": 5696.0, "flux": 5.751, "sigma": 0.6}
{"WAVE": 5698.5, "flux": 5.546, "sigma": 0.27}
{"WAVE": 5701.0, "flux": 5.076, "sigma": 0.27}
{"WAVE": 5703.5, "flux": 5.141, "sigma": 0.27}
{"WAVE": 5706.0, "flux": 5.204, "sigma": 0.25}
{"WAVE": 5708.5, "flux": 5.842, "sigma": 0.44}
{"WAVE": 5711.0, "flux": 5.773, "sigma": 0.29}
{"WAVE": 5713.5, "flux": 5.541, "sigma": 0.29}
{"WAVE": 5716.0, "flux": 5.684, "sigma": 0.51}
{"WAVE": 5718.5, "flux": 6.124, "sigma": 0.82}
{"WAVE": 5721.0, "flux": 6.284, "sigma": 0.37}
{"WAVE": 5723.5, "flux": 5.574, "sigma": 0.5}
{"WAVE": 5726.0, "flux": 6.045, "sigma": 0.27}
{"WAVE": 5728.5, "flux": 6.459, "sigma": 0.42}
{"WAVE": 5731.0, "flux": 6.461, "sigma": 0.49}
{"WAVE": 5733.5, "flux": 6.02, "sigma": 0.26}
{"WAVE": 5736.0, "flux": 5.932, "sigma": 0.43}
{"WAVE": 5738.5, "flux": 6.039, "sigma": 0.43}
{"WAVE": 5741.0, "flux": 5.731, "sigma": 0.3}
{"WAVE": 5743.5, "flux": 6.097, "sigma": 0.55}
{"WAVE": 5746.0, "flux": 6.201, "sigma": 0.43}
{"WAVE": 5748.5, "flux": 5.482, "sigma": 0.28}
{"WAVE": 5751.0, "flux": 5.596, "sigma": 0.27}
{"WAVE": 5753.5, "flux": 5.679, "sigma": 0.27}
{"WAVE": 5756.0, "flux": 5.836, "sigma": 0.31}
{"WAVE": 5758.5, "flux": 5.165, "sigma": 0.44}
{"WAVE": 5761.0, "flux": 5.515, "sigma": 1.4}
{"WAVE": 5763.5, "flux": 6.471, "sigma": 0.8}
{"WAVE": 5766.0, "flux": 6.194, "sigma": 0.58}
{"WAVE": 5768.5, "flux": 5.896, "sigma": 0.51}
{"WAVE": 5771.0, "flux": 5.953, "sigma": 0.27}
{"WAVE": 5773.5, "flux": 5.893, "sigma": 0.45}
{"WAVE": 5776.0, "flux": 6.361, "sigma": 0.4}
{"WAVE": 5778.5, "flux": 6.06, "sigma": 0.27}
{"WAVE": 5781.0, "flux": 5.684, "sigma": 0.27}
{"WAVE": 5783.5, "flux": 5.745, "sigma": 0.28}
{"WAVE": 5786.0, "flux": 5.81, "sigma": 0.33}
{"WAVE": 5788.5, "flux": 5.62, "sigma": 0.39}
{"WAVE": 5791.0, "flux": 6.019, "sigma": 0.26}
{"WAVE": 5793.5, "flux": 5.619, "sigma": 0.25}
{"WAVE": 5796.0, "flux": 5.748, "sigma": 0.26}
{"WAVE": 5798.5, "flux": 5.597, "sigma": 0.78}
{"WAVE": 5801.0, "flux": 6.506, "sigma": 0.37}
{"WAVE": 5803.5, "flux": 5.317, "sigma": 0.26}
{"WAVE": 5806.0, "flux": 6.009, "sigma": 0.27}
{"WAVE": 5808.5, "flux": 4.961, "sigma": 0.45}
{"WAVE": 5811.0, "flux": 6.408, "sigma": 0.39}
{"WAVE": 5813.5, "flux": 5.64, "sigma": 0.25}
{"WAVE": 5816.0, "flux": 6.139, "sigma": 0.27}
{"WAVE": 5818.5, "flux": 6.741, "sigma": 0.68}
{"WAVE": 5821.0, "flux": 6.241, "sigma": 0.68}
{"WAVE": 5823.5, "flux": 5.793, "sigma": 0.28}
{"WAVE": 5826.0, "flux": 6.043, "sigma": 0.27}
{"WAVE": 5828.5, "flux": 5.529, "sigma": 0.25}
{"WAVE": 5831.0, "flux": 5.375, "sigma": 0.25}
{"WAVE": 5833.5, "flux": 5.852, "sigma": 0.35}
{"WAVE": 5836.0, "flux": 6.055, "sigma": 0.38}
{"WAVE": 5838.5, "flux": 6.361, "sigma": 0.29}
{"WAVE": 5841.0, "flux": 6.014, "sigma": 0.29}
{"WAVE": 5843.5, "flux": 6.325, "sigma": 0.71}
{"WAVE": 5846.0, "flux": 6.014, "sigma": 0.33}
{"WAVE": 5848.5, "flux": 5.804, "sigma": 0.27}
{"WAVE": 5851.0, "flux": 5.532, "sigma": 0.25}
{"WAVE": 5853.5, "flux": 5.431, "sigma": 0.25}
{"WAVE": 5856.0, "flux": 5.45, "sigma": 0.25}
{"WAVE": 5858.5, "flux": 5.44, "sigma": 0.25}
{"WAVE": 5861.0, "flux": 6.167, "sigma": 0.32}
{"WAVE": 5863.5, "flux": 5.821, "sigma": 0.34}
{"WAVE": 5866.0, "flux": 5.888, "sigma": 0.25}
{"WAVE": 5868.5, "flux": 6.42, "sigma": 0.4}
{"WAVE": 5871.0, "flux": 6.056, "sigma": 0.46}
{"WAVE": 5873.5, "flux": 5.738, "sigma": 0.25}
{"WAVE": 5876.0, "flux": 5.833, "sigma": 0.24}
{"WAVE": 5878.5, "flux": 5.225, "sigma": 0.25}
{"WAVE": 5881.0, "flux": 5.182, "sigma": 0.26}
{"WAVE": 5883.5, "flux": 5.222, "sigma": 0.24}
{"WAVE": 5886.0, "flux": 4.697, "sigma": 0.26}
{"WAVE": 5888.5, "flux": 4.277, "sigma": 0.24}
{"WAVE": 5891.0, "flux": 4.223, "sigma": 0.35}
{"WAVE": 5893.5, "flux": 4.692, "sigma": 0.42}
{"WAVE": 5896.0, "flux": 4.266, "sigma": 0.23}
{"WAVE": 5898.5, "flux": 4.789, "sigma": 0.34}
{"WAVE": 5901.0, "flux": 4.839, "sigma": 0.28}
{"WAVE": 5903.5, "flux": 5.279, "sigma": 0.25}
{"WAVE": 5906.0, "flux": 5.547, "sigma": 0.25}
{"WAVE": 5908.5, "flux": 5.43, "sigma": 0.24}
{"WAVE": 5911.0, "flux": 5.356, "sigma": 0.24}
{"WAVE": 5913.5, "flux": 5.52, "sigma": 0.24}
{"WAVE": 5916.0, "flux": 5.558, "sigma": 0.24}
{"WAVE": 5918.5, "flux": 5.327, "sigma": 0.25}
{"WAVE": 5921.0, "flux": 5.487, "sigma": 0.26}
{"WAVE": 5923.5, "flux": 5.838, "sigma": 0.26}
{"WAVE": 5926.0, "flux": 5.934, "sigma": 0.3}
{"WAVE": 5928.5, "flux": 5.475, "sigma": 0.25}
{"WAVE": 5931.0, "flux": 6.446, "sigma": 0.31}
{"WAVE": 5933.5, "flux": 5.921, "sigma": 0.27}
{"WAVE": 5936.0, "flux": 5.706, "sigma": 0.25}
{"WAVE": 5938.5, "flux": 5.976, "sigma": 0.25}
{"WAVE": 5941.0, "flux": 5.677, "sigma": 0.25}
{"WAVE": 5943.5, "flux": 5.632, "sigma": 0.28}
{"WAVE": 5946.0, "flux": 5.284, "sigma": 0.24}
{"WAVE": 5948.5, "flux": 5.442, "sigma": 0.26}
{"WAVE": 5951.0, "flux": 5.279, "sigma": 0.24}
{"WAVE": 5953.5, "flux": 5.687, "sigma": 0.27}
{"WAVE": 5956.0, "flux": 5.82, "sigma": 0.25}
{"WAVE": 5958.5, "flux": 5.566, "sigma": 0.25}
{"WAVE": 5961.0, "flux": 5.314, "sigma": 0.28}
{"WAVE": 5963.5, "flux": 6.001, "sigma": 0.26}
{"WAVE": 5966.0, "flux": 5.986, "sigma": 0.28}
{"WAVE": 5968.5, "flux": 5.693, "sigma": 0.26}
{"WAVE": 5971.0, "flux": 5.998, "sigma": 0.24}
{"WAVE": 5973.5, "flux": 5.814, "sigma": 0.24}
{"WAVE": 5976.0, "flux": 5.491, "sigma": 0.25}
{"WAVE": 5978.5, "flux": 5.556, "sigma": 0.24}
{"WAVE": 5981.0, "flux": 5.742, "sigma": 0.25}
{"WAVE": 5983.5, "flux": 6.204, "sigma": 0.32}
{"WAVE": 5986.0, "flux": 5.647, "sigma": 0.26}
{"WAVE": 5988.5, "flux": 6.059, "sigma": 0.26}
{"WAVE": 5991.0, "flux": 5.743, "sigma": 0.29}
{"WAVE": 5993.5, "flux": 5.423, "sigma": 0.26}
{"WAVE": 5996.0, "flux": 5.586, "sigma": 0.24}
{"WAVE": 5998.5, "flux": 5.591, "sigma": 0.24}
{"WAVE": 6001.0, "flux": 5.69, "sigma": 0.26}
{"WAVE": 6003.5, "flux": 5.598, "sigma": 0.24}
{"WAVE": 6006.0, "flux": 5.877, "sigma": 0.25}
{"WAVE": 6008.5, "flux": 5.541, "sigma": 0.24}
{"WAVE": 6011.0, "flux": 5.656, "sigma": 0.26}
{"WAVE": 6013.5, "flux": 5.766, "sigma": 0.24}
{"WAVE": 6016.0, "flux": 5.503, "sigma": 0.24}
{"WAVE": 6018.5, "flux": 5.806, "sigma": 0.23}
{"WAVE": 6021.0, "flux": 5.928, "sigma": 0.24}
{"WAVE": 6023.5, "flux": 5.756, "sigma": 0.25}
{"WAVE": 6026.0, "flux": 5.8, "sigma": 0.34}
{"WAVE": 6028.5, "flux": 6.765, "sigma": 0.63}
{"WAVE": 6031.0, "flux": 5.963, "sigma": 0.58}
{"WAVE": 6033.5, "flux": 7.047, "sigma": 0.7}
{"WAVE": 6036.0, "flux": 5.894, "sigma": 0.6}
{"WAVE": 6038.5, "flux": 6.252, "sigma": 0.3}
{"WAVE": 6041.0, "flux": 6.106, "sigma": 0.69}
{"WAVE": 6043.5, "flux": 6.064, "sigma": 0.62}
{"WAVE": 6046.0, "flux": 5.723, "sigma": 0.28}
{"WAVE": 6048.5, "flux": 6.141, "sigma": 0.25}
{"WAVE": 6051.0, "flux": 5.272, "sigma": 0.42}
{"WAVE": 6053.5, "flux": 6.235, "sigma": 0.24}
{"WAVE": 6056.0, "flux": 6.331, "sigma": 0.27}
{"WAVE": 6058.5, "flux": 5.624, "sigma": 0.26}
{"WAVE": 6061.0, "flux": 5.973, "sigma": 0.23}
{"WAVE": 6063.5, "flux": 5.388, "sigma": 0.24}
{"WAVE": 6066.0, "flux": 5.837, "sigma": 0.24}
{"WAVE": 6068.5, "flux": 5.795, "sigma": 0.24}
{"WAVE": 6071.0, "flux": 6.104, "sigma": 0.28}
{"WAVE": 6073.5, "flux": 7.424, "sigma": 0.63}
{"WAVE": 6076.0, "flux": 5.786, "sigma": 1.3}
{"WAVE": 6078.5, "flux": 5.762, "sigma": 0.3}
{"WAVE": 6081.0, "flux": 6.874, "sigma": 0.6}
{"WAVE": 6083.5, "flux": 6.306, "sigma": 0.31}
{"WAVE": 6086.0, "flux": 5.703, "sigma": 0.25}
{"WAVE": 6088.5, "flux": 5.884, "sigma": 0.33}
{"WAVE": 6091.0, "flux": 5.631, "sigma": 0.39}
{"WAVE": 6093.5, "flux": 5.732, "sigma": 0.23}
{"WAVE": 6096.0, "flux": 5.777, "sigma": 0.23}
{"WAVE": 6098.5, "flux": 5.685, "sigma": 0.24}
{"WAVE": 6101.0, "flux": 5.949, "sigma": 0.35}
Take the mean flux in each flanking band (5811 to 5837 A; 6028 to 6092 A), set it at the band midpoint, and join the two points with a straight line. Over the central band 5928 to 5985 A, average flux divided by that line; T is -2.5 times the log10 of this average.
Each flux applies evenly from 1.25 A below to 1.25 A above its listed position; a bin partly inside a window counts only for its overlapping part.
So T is 0.05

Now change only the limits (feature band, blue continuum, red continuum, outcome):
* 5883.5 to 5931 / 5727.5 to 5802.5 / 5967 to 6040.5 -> 0.14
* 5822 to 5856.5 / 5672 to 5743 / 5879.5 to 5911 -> -0.13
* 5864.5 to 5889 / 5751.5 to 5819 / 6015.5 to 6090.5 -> 0.08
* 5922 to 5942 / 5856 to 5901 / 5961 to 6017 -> -0.07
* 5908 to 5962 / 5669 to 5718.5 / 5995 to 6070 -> 0.04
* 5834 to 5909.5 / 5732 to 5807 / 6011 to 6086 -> 0.09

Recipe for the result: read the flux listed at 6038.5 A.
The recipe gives 6.252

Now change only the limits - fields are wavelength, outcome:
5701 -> 5.076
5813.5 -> 5.64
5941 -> 5.677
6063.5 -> 5.388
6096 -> 5.777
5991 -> 5.743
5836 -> 6.055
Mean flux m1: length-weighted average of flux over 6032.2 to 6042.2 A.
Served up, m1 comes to 6.32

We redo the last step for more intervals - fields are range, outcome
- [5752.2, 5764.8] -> 5.73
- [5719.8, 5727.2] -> 5.97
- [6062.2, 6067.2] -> 5.61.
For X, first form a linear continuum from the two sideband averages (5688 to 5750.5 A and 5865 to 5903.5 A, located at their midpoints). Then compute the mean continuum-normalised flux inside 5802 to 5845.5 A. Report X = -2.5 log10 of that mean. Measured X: -0.101 mag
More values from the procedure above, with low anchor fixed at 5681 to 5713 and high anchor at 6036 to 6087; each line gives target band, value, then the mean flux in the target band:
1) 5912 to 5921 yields 0.08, 5.47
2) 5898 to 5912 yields 0.13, 5.23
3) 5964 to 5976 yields 0.02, 5.84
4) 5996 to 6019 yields 0.06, 5.66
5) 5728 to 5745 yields -0.07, 6.09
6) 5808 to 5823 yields -0.05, 6.06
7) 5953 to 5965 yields 0.05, 5.68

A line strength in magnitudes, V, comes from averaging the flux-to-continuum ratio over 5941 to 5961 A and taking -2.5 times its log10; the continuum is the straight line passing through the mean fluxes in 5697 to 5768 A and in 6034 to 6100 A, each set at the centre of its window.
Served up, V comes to 0.076 mag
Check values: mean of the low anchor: 5.81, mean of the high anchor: 5.99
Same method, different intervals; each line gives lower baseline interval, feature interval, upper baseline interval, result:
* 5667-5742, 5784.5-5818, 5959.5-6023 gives 0.00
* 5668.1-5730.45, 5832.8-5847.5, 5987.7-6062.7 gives -0.05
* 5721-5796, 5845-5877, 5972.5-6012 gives 0.00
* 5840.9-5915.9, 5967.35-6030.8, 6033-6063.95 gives 0.01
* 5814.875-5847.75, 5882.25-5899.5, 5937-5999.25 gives 0.27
